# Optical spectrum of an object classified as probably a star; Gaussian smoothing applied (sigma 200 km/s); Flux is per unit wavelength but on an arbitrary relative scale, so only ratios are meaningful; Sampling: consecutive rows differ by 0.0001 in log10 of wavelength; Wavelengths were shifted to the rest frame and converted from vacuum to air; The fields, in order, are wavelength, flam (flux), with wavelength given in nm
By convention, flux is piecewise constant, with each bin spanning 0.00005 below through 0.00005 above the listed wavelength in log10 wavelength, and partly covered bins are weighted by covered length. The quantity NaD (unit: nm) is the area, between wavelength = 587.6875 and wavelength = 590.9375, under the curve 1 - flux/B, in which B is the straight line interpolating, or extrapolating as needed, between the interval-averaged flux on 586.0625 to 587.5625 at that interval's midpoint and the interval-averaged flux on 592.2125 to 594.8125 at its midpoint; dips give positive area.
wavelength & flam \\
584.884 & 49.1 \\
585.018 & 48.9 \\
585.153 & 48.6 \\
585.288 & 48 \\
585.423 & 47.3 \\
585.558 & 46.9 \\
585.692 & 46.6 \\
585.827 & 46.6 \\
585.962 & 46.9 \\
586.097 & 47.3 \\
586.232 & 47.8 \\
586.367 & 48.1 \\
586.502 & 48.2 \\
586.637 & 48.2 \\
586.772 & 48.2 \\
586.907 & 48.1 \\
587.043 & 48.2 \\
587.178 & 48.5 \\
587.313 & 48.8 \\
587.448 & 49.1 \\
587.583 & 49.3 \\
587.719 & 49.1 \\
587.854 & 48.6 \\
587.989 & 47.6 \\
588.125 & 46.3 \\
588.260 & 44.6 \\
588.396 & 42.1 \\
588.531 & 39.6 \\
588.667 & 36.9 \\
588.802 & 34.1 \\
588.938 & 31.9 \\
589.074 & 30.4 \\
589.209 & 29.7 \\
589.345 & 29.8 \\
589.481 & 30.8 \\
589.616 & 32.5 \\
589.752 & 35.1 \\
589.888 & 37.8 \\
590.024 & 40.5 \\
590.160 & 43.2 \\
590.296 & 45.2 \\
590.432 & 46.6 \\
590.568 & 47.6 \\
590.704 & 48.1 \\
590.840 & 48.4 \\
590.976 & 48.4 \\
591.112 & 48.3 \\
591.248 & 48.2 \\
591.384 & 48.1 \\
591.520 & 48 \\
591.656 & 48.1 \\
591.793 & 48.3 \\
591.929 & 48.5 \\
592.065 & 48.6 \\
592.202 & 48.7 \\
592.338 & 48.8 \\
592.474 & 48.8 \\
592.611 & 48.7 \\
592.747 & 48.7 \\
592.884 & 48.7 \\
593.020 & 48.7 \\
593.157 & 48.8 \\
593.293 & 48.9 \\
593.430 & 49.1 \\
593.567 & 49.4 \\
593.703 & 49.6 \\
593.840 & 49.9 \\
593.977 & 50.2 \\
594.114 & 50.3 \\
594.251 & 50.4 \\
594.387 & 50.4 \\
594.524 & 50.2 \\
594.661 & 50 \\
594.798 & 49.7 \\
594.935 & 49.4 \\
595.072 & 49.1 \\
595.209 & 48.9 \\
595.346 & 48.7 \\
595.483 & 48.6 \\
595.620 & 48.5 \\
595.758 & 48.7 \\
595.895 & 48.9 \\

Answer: 0.57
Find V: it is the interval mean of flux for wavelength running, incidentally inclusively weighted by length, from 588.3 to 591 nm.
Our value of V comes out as 38.8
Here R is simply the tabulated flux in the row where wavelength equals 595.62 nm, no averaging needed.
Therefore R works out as 48.5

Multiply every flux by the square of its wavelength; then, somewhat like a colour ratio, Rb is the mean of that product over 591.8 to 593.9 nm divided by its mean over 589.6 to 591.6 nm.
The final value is 1.1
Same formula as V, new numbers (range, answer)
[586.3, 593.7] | 44.9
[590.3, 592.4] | 48.1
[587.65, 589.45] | 39.1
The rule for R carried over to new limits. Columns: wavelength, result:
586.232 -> 47.8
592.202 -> 48.7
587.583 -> 49.3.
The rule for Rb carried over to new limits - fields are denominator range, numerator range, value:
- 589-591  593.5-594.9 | 1.29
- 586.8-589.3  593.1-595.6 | 1.18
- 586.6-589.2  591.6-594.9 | 1.14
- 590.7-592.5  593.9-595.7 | 1.03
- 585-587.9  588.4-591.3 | 0.84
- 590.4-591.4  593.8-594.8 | 1.06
